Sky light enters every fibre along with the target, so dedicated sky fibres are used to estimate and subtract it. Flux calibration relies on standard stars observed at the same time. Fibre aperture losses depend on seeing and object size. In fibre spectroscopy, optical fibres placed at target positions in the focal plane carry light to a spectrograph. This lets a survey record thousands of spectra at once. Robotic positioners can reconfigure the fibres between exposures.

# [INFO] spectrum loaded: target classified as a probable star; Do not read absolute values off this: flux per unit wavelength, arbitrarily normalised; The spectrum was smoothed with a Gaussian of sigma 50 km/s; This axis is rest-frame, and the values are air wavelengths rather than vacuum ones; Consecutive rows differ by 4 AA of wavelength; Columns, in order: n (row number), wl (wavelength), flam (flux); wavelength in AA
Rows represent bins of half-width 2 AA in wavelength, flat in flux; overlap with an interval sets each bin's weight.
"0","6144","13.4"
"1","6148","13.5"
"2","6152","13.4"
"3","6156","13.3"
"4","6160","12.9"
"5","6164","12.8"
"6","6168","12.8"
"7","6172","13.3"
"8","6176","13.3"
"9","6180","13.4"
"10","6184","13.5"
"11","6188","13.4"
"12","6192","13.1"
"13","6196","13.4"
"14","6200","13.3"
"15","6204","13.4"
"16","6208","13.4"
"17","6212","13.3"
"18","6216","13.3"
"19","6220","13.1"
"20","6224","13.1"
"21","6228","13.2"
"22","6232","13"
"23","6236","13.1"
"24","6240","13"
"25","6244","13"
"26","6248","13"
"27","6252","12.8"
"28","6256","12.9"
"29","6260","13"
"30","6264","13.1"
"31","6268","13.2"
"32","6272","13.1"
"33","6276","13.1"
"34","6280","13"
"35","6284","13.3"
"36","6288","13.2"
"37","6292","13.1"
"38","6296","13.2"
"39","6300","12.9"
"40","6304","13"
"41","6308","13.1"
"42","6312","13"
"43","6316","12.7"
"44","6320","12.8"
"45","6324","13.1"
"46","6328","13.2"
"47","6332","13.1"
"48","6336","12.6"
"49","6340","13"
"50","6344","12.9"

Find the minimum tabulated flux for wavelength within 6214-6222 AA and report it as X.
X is 13.1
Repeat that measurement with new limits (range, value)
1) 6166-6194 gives 12.8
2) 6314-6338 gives 12.6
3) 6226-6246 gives 13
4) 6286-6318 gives 12.7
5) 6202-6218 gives 13.3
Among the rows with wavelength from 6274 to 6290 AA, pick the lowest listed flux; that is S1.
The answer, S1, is 13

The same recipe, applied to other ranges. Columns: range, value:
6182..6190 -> 13.4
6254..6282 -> 12.9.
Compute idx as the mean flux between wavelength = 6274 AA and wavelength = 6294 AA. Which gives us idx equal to 13.1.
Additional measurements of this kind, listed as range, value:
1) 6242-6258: 12.9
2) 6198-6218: 13.3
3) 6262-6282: 13.1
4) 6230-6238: 13.1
